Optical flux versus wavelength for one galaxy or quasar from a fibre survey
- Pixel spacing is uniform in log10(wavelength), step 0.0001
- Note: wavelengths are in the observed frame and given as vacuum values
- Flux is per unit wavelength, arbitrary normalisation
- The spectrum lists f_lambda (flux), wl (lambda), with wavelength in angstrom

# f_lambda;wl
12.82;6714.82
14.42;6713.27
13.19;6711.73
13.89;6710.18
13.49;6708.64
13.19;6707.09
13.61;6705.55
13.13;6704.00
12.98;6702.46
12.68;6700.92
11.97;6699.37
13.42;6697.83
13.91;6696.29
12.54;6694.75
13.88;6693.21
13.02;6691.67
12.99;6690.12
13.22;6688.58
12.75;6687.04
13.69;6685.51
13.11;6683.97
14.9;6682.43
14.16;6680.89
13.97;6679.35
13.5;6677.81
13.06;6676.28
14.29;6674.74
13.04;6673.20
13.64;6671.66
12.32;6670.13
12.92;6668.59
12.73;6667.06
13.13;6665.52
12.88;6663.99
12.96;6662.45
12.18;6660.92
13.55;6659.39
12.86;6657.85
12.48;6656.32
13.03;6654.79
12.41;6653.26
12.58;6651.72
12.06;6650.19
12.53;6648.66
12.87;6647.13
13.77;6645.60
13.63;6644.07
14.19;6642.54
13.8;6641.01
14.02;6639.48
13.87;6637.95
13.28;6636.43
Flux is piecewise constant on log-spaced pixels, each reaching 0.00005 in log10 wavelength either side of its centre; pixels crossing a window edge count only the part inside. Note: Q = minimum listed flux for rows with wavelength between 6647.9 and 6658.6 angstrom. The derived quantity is 12.06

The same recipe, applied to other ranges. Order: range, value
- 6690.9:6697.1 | 12.54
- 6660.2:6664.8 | 12.18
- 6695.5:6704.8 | 11.97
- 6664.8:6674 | 12.32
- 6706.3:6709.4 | 13.19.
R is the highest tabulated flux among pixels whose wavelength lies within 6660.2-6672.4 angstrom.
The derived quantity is 13.64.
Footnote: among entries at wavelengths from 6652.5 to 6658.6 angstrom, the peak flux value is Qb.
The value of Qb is 13.03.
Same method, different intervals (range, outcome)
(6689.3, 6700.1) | 13.91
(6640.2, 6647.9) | 14.19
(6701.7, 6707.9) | 13.61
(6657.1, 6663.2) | 13.55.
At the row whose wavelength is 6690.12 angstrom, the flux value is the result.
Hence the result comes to 12.99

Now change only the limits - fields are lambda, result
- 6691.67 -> 13.02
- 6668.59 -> 12.92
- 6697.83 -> 13.42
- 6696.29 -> 13.91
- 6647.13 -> 12.87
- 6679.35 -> 13.97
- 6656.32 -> 12.48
